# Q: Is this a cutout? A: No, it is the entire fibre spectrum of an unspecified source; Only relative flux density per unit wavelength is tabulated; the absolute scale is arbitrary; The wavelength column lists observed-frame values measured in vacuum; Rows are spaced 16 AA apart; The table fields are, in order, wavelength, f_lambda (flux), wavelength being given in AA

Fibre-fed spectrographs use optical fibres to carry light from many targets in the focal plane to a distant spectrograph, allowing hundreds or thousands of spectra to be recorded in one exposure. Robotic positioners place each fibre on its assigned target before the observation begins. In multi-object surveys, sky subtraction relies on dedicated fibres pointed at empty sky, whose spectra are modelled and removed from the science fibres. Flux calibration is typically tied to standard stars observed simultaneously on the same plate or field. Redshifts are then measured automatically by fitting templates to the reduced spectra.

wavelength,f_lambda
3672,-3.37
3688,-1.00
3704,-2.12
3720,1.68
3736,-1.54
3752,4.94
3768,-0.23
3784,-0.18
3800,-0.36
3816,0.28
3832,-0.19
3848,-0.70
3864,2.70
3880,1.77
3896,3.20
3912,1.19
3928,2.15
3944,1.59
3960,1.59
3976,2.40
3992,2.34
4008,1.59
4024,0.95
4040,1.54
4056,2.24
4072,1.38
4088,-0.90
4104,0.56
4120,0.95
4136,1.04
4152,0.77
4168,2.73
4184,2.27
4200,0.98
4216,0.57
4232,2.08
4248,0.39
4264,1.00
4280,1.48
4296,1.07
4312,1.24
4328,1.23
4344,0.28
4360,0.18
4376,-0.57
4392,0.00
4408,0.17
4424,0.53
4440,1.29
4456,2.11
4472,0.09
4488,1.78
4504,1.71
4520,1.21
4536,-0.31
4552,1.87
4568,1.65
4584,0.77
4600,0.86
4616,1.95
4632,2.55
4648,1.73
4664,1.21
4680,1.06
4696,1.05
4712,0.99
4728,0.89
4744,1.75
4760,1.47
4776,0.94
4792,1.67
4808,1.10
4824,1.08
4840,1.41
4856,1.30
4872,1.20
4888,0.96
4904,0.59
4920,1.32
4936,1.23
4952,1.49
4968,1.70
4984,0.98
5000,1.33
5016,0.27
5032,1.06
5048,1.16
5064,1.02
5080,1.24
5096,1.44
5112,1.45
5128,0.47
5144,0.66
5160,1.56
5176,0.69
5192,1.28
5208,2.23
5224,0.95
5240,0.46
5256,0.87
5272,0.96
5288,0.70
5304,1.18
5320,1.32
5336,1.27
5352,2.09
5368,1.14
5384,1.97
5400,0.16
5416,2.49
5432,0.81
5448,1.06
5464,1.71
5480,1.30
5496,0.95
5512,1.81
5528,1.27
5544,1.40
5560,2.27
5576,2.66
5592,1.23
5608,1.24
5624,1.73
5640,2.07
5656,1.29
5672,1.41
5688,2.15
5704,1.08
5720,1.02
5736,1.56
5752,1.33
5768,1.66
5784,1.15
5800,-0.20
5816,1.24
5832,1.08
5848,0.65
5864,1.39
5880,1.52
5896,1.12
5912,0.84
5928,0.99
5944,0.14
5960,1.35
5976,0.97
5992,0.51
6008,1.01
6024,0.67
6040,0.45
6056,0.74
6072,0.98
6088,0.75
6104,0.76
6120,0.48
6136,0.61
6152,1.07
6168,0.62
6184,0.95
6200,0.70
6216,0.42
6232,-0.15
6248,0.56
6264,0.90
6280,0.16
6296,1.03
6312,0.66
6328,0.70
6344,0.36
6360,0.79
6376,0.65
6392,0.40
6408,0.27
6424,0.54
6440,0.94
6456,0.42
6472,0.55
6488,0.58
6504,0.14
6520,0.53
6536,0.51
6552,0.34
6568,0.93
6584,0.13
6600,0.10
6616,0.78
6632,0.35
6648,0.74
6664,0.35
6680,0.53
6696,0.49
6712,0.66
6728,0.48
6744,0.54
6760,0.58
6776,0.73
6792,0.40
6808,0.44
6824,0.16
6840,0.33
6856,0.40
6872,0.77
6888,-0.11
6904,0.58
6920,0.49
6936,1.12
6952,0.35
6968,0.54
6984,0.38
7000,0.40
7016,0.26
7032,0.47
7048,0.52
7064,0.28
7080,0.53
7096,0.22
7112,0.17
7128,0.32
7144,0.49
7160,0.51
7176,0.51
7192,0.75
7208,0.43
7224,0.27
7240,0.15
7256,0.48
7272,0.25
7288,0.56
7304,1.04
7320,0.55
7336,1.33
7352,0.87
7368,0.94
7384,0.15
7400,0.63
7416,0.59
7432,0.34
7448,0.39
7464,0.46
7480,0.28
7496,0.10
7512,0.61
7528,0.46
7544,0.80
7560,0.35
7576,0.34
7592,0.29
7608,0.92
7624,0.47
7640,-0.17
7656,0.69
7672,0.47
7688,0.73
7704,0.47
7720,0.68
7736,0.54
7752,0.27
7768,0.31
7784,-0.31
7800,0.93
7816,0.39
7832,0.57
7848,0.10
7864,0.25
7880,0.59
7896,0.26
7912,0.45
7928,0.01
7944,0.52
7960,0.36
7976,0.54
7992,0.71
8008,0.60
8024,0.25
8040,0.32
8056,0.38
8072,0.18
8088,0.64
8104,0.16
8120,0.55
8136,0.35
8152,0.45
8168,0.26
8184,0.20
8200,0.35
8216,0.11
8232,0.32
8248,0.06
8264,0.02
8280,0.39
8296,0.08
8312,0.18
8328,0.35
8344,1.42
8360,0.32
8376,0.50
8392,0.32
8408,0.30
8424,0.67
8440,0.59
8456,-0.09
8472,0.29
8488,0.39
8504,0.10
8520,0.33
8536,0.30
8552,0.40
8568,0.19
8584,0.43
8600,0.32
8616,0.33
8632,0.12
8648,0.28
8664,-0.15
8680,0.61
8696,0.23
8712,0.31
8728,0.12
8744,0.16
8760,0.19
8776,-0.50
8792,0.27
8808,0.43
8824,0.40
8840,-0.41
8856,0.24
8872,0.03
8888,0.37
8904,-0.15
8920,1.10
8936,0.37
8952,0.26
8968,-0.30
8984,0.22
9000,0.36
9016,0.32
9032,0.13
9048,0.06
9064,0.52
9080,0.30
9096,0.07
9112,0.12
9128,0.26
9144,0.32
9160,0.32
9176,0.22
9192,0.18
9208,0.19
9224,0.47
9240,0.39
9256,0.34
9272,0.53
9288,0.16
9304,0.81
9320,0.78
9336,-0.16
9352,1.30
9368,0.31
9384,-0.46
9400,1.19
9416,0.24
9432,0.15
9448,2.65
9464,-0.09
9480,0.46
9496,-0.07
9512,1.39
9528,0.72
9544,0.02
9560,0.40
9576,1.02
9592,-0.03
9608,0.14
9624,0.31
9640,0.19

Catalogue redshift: 0.508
